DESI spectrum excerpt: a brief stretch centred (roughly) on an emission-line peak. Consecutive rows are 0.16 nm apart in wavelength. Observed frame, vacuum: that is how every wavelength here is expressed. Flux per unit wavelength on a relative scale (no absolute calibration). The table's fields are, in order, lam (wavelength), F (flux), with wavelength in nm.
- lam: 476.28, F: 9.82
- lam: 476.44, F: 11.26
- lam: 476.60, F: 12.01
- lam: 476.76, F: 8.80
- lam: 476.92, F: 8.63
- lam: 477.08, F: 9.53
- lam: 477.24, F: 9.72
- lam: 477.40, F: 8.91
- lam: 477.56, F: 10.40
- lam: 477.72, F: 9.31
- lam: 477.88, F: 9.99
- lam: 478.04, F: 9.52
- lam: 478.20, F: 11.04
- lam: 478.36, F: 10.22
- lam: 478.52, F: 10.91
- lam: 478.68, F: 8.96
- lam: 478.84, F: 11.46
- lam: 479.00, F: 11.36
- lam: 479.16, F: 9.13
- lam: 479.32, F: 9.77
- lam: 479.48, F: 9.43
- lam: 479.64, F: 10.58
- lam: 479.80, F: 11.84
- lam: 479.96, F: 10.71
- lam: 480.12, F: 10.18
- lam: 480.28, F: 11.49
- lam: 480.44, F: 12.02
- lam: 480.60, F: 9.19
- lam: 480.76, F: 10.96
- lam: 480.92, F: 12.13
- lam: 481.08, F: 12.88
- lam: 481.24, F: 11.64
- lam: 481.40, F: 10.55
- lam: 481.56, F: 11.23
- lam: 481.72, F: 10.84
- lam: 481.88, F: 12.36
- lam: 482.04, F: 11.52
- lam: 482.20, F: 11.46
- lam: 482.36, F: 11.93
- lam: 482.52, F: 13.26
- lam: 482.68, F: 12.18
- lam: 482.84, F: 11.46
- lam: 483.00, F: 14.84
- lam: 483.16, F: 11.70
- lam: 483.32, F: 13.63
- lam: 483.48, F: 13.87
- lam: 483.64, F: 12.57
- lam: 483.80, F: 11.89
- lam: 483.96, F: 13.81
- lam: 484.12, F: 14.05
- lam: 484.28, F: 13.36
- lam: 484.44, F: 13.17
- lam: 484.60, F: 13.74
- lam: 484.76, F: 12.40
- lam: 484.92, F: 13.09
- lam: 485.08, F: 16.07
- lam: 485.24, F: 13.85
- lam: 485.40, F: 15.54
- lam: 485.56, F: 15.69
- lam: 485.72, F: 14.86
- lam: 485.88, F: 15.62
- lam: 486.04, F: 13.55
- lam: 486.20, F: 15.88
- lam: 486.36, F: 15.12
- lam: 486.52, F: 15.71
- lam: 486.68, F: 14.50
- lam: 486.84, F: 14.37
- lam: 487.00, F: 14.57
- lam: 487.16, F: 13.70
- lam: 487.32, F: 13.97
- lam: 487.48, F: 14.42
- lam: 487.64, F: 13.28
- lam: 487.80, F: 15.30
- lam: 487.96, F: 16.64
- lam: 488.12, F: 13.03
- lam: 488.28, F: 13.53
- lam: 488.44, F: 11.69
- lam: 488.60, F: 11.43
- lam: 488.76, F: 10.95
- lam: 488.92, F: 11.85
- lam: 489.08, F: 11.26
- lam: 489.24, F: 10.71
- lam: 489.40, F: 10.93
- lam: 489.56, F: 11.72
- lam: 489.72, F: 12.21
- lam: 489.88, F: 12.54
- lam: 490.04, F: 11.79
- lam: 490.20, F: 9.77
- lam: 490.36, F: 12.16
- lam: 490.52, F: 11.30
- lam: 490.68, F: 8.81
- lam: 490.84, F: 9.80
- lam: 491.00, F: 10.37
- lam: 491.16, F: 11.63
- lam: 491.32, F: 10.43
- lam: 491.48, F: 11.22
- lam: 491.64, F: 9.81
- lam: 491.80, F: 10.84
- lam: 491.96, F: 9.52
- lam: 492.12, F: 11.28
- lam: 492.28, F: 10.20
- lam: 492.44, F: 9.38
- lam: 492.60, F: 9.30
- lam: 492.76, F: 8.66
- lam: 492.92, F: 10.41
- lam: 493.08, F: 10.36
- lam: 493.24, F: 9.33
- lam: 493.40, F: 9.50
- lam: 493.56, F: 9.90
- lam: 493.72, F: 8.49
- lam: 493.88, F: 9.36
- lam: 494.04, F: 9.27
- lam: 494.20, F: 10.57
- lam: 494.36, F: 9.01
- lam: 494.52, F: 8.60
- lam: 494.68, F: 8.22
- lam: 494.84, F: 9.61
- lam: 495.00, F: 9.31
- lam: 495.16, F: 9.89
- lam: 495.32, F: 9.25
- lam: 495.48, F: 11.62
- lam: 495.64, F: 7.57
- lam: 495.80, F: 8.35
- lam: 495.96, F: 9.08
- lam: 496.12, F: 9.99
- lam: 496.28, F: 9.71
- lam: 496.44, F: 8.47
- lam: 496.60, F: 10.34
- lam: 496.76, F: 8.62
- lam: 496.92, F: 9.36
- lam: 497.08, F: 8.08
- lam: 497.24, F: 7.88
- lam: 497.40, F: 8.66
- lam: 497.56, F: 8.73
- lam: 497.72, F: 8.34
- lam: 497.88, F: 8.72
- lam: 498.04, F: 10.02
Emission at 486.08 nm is C III] 1909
